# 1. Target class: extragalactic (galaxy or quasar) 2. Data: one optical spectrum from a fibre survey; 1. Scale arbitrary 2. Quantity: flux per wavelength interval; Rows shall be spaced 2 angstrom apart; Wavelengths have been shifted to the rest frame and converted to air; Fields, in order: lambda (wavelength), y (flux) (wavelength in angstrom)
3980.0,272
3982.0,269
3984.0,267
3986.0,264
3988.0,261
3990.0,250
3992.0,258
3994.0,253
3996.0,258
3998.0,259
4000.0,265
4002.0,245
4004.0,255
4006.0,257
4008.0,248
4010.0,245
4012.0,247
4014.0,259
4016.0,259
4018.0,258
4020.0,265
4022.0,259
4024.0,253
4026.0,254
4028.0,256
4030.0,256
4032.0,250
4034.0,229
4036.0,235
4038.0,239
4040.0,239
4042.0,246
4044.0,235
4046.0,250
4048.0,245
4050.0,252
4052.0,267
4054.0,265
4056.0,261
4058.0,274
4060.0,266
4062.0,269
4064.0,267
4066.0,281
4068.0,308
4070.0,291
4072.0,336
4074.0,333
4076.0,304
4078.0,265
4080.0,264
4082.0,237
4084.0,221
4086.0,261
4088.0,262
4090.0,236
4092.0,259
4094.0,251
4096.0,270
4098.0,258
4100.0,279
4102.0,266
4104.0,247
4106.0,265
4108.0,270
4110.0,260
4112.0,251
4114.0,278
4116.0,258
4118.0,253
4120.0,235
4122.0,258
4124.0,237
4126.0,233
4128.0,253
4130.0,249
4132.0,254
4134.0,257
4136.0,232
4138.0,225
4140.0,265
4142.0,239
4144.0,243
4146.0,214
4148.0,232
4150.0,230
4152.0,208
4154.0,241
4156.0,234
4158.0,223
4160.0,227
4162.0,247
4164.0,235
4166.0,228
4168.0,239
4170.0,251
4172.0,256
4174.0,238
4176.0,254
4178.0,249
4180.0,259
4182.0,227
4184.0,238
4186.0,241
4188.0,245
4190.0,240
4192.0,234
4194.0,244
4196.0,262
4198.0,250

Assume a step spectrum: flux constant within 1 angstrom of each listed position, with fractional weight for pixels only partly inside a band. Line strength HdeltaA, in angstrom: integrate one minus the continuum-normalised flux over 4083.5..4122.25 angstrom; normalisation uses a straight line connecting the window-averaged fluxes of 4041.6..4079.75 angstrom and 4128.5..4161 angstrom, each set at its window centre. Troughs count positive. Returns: -0.3 angstrom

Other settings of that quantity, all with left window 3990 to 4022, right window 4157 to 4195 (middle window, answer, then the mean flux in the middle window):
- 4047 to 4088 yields -3.8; 273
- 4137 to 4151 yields 0.5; 235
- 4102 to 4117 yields -0.9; 262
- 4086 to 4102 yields -0.8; 260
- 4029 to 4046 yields 0.7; 242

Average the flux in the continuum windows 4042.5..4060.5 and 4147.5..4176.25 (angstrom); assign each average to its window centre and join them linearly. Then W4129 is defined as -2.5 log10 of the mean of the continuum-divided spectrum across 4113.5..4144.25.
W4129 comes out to -0.02 mag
